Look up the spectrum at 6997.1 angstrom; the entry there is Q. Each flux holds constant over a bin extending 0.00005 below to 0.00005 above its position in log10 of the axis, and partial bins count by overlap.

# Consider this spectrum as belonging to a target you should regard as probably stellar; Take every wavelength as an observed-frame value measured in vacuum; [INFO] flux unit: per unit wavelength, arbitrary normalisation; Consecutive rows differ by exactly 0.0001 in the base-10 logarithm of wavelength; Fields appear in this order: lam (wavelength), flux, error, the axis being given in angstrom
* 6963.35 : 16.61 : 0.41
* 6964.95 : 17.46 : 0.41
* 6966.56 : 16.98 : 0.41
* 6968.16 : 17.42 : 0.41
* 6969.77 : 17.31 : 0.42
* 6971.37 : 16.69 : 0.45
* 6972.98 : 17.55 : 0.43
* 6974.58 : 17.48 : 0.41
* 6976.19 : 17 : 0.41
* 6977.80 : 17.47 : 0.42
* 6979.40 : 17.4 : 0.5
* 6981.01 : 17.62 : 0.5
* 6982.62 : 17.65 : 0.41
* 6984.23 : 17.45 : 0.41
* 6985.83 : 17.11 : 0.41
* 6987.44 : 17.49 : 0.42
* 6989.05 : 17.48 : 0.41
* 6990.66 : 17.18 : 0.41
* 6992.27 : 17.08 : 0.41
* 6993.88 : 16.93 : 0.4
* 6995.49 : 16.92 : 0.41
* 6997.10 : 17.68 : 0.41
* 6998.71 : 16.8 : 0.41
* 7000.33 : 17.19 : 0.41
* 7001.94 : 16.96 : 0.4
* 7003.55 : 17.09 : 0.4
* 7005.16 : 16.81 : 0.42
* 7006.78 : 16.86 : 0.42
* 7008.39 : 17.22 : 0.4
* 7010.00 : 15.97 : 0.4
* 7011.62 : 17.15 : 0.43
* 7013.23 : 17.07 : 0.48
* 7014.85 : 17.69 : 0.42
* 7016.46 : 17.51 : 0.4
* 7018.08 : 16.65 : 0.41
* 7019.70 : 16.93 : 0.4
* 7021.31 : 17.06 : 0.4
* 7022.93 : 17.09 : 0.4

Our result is 17.68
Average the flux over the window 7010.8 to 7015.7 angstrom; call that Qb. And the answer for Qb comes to 17.3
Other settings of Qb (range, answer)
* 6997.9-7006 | 17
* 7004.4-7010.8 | 16.7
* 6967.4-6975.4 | 17.3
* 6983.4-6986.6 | 17.3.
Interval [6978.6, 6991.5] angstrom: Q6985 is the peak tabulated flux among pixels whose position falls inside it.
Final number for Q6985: 17.65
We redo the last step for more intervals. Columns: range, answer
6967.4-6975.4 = 17.55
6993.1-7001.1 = 17.68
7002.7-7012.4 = 17.22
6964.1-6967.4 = 17.46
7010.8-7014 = 17.15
